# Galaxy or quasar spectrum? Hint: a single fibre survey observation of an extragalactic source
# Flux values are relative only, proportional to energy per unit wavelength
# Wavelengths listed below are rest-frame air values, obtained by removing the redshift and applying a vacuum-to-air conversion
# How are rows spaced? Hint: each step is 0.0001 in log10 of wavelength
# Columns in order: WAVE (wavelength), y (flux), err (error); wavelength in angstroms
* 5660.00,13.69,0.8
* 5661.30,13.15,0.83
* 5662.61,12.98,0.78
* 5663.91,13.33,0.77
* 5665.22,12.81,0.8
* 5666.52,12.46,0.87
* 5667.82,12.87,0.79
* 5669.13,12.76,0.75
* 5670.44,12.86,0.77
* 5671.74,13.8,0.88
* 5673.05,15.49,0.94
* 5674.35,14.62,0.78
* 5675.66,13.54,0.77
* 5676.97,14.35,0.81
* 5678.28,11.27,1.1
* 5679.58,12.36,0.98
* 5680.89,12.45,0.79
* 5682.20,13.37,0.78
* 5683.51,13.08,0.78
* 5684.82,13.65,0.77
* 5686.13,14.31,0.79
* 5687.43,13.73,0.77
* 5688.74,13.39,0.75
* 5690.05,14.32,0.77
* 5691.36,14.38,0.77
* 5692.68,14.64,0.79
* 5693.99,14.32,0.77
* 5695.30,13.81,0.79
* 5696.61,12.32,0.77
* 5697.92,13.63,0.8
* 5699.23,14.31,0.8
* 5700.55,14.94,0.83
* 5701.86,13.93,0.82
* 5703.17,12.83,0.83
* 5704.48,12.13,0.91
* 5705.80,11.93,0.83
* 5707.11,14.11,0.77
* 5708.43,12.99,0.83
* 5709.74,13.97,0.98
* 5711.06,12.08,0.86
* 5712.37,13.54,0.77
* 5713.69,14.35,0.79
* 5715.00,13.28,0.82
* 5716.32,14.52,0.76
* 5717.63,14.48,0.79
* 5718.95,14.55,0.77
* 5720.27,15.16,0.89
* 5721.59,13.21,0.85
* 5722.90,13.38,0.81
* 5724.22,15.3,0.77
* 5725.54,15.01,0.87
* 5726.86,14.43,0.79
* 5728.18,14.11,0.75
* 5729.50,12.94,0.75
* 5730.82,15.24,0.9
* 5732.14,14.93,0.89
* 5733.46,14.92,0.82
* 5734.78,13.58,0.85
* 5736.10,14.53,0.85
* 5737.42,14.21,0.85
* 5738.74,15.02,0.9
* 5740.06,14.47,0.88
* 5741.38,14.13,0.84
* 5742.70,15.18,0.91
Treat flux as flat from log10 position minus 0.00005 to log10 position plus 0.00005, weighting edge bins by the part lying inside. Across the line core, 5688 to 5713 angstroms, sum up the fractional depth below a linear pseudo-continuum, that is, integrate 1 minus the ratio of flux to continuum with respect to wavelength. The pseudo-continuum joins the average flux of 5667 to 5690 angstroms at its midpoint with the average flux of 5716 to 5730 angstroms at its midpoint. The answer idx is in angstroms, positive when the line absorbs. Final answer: 0.5 angstroms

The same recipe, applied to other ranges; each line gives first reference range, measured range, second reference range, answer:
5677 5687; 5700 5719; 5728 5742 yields 0.3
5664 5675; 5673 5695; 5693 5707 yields -0.3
